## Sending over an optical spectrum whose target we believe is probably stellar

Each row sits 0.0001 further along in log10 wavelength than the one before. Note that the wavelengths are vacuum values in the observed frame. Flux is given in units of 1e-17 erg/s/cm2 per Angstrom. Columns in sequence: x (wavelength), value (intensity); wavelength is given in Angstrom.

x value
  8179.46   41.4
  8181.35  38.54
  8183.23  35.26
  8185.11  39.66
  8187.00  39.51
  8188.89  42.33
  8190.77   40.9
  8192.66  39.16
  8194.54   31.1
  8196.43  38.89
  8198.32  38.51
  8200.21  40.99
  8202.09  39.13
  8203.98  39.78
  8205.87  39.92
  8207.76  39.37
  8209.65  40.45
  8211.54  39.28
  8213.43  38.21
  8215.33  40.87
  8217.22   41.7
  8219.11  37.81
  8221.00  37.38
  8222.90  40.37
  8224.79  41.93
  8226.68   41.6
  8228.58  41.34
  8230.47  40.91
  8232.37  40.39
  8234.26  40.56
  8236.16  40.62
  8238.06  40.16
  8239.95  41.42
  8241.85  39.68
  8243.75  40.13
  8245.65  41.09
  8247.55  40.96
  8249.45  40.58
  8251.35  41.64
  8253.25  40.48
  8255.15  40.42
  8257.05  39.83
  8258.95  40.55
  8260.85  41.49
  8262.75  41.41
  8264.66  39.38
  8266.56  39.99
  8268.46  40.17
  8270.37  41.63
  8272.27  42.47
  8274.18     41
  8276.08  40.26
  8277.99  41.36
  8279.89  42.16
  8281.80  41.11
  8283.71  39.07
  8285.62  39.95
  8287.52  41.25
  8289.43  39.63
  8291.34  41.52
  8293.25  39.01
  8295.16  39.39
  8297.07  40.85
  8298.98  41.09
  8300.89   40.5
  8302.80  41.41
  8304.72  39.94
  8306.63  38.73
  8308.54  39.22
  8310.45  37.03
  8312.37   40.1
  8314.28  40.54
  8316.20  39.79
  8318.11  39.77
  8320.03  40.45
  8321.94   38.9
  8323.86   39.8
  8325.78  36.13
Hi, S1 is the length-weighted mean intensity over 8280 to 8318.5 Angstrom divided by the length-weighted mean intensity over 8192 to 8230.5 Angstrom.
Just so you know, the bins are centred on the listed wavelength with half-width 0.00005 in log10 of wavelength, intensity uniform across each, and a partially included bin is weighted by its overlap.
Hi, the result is 1.02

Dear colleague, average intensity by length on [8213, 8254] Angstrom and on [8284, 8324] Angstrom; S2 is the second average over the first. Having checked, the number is 1.0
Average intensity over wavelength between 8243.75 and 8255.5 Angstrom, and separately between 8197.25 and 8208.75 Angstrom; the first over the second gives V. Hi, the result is 1.0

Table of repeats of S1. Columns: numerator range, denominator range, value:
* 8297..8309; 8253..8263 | 0.99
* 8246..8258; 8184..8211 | 1.04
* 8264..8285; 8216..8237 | 1.01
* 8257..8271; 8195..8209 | 1.03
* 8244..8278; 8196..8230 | 1.02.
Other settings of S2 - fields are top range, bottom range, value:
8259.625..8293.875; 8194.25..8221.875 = 1.04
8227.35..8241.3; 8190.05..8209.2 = 1.05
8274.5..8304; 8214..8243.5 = 1.00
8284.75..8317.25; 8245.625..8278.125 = 0.98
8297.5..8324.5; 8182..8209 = 1.02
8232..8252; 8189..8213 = 1.04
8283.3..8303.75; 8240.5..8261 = 0.99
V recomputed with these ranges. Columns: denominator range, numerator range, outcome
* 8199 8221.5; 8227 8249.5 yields 1.03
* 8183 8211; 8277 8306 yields 1.04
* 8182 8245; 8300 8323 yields 1.00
